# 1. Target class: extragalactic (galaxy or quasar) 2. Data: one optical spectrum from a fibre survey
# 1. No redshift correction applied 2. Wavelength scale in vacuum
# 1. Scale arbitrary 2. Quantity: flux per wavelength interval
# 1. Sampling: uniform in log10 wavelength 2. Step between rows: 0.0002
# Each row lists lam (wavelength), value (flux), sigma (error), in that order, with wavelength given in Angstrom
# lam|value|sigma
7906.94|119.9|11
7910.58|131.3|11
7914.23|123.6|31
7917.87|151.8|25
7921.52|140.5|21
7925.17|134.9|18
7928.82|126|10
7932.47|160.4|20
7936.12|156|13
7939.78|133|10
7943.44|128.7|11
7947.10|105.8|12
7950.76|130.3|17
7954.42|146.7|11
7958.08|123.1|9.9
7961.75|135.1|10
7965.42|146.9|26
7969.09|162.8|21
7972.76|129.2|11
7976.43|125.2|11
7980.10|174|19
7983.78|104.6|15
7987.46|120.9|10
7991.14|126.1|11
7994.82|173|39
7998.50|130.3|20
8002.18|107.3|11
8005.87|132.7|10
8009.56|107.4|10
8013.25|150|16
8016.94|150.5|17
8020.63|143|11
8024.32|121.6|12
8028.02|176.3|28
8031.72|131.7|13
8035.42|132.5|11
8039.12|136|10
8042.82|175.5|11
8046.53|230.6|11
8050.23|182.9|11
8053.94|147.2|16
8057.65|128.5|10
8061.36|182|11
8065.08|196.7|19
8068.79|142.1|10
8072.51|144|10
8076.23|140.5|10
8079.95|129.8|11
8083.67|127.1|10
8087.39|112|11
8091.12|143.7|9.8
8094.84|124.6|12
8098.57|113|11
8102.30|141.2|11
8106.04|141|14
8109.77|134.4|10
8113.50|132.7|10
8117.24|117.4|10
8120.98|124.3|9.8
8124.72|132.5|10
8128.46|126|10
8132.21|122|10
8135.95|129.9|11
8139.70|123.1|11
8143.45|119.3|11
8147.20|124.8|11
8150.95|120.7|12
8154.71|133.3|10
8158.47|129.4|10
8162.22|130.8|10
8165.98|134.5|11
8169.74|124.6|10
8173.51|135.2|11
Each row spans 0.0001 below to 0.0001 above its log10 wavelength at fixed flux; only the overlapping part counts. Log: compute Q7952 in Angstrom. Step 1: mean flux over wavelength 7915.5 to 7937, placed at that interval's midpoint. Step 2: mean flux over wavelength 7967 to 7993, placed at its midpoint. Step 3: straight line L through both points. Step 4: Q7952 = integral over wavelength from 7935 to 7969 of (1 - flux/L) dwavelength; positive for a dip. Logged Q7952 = 1.11 Angstrom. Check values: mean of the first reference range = 144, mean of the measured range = 135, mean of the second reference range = 135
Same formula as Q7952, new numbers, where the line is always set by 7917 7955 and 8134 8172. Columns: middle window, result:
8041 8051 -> -5.0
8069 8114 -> -0.8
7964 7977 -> -0.7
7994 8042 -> -1.7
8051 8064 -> -2.6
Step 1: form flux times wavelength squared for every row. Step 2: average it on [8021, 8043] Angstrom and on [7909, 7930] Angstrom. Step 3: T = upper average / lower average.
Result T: 1.09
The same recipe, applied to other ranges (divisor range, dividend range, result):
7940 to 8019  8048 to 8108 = 1.10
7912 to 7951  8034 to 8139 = 1.09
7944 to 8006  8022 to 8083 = 1.19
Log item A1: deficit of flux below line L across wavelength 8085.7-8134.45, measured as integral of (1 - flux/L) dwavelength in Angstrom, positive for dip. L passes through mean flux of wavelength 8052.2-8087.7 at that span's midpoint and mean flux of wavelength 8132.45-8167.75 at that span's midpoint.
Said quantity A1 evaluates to 3.0 Angstrom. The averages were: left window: 146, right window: 127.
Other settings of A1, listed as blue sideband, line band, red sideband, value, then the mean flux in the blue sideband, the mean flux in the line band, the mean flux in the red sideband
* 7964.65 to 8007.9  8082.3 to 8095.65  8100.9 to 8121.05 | 0.6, 136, 127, 132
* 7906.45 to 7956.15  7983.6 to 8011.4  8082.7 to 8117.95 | 1.3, 135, 127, 129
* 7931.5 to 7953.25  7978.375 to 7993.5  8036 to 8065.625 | 1.7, 135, 132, 170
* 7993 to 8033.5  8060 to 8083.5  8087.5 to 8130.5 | -3.6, 139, 153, 129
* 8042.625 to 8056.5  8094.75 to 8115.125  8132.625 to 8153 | 2.1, 182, 132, 124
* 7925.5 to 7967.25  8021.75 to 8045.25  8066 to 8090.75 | -2.1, 136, 148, 136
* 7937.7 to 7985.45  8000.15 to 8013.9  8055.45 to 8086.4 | 1.8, 134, 122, 148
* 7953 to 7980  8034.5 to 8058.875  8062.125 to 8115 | -4.3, 141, 164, 138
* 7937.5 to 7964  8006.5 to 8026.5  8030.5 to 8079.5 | 1.7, 130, 135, 159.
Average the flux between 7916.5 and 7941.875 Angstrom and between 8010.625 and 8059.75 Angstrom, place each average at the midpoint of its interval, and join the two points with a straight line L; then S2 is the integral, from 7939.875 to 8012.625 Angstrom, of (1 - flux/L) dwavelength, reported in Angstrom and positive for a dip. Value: 7.5 Angstrom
